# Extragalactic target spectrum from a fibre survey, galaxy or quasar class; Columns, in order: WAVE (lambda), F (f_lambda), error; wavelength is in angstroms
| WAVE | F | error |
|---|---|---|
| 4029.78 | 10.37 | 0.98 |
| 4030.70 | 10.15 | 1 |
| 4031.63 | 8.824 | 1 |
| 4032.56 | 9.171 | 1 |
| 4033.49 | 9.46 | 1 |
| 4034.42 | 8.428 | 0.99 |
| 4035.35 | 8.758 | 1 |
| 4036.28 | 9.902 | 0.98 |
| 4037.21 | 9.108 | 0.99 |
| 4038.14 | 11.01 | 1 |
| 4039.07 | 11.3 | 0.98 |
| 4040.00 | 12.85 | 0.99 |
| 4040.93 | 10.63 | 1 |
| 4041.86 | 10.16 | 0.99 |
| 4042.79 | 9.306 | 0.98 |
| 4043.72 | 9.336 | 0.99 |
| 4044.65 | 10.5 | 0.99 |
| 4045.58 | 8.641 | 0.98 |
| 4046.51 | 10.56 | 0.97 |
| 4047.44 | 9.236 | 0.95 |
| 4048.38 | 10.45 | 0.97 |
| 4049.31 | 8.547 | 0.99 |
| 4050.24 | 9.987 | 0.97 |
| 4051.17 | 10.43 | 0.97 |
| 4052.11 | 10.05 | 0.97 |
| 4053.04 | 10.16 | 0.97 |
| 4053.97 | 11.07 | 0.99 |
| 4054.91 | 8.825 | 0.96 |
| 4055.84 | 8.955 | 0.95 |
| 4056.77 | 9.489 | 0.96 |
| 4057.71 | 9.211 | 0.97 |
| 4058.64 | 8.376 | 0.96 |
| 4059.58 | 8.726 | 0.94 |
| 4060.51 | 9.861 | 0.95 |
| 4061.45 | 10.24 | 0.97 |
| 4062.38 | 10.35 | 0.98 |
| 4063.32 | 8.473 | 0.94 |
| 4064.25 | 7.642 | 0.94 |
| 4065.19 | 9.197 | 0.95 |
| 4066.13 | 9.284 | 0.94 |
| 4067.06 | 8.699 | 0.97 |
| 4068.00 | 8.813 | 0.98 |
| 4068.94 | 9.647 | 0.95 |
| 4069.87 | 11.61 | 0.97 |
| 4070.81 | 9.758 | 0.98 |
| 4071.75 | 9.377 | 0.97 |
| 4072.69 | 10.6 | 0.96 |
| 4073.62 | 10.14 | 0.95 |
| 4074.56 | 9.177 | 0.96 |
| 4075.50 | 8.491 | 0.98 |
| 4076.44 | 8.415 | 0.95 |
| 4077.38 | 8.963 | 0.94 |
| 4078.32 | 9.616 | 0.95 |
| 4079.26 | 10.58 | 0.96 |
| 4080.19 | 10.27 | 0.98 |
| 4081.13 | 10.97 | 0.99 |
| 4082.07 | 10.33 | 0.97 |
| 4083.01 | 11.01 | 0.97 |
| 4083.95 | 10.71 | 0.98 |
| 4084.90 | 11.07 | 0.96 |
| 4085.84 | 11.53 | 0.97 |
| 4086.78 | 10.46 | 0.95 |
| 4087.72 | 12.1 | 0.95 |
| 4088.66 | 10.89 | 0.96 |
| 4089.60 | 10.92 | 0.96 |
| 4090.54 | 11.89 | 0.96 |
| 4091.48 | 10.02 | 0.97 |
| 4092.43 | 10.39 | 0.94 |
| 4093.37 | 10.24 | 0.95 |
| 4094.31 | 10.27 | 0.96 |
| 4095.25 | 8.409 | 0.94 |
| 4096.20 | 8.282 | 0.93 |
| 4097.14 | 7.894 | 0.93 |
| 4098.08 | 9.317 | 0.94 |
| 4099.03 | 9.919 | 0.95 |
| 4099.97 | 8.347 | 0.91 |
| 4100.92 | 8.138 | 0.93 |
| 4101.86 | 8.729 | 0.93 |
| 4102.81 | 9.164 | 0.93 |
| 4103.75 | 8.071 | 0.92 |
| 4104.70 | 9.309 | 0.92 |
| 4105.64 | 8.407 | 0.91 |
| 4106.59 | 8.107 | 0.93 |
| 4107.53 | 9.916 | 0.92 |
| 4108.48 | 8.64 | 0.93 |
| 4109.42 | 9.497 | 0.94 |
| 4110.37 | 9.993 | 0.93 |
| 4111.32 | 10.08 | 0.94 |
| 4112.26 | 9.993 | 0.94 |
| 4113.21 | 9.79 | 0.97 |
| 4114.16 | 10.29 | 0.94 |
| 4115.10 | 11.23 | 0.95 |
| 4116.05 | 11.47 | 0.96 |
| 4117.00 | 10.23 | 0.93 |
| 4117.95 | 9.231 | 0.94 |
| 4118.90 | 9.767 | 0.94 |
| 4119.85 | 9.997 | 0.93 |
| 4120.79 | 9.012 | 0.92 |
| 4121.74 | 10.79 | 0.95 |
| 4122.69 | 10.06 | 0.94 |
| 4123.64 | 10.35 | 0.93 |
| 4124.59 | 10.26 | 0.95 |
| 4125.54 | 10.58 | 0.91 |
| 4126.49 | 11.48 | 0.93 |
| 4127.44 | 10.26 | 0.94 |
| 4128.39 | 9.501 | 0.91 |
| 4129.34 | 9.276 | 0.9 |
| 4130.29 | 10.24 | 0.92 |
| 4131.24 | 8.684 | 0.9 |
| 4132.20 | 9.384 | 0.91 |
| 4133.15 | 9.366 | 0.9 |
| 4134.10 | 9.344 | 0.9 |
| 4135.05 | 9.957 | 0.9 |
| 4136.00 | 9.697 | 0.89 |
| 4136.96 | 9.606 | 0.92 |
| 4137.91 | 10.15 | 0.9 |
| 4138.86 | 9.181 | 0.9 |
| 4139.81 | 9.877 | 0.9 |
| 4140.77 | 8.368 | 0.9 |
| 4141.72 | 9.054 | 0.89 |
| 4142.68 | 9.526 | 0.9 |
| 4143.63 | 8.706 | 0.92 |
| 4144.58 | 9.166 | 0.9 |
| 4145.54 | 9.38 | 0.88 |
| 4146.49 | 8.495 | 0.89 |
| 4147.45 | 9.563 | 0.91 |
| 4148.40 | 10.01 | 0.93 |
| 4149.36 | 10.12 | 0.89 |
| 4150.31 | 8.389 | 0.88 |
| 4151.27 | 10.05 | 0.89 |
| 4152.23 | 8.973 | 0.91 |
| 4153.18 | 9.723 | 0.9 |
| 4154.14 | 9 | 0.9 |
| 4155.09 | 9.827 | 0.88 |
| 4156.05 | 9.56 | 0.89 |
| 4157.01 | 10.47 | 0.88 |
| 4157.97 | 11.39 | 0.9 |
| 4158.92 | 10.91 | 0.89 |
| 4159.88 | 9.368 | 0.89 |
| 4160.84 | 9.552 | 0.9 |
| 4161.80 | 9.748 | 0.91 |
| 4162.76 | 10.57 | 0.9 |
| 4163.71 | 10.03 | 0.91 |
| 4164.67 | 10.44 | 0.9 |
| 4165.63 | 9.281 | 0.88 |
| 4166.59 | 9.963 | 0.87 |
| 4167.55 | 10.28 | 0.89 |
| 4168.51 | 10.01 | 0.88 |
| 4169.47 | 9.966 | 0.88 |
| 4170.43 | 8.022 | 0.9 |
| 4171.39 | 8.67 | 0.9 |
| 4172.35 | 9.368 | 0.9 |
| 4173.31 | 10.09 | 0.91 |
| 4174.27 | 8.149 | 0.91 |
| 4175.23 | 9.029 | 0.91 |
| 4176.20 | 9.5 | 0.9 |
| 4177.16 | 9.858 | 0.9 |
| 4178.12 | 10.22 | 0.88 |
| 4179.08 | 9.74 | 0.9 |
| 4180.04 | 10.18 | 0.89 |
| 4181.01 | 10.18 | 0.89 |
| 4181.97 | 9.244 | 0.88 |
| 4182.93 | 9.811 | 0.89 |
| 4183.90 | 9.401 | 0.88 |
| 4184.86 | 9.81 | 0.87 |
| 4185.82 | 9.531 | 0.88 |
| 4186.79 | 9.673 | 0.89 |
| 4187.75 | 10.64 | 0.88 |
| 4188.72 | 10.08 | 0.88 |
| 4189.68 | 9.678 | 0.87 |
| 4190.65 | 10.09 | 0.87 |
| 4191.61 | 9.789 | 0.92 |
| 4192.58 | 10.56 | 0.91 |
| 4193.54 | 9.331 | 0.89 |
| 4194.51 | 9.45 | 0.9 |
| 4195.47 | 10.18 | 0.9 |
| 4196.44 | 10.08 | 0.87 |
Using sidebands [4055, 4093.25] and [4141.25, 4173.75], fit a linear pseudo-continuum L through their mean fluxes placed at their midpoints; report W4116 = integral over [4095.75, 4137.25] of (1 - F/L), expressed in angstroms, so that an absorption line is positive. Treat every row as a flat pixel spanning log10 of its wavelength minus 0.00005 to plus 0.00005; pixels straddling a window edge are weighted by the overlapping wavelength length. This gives 0.8 angstroms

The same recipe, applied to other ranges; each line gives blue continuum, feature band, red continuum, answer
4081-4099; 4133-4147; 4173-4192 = 1.0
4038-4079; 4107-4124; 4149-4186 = -0.6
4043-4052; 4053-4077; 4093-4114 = 0.4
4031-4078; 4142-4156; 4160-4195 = 0.5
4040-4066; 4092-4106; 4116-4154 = 0.9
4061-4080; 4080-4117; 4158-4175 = -1.4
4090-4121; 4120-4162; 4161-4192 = -0.3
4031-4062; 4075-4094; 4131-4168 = -1.4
